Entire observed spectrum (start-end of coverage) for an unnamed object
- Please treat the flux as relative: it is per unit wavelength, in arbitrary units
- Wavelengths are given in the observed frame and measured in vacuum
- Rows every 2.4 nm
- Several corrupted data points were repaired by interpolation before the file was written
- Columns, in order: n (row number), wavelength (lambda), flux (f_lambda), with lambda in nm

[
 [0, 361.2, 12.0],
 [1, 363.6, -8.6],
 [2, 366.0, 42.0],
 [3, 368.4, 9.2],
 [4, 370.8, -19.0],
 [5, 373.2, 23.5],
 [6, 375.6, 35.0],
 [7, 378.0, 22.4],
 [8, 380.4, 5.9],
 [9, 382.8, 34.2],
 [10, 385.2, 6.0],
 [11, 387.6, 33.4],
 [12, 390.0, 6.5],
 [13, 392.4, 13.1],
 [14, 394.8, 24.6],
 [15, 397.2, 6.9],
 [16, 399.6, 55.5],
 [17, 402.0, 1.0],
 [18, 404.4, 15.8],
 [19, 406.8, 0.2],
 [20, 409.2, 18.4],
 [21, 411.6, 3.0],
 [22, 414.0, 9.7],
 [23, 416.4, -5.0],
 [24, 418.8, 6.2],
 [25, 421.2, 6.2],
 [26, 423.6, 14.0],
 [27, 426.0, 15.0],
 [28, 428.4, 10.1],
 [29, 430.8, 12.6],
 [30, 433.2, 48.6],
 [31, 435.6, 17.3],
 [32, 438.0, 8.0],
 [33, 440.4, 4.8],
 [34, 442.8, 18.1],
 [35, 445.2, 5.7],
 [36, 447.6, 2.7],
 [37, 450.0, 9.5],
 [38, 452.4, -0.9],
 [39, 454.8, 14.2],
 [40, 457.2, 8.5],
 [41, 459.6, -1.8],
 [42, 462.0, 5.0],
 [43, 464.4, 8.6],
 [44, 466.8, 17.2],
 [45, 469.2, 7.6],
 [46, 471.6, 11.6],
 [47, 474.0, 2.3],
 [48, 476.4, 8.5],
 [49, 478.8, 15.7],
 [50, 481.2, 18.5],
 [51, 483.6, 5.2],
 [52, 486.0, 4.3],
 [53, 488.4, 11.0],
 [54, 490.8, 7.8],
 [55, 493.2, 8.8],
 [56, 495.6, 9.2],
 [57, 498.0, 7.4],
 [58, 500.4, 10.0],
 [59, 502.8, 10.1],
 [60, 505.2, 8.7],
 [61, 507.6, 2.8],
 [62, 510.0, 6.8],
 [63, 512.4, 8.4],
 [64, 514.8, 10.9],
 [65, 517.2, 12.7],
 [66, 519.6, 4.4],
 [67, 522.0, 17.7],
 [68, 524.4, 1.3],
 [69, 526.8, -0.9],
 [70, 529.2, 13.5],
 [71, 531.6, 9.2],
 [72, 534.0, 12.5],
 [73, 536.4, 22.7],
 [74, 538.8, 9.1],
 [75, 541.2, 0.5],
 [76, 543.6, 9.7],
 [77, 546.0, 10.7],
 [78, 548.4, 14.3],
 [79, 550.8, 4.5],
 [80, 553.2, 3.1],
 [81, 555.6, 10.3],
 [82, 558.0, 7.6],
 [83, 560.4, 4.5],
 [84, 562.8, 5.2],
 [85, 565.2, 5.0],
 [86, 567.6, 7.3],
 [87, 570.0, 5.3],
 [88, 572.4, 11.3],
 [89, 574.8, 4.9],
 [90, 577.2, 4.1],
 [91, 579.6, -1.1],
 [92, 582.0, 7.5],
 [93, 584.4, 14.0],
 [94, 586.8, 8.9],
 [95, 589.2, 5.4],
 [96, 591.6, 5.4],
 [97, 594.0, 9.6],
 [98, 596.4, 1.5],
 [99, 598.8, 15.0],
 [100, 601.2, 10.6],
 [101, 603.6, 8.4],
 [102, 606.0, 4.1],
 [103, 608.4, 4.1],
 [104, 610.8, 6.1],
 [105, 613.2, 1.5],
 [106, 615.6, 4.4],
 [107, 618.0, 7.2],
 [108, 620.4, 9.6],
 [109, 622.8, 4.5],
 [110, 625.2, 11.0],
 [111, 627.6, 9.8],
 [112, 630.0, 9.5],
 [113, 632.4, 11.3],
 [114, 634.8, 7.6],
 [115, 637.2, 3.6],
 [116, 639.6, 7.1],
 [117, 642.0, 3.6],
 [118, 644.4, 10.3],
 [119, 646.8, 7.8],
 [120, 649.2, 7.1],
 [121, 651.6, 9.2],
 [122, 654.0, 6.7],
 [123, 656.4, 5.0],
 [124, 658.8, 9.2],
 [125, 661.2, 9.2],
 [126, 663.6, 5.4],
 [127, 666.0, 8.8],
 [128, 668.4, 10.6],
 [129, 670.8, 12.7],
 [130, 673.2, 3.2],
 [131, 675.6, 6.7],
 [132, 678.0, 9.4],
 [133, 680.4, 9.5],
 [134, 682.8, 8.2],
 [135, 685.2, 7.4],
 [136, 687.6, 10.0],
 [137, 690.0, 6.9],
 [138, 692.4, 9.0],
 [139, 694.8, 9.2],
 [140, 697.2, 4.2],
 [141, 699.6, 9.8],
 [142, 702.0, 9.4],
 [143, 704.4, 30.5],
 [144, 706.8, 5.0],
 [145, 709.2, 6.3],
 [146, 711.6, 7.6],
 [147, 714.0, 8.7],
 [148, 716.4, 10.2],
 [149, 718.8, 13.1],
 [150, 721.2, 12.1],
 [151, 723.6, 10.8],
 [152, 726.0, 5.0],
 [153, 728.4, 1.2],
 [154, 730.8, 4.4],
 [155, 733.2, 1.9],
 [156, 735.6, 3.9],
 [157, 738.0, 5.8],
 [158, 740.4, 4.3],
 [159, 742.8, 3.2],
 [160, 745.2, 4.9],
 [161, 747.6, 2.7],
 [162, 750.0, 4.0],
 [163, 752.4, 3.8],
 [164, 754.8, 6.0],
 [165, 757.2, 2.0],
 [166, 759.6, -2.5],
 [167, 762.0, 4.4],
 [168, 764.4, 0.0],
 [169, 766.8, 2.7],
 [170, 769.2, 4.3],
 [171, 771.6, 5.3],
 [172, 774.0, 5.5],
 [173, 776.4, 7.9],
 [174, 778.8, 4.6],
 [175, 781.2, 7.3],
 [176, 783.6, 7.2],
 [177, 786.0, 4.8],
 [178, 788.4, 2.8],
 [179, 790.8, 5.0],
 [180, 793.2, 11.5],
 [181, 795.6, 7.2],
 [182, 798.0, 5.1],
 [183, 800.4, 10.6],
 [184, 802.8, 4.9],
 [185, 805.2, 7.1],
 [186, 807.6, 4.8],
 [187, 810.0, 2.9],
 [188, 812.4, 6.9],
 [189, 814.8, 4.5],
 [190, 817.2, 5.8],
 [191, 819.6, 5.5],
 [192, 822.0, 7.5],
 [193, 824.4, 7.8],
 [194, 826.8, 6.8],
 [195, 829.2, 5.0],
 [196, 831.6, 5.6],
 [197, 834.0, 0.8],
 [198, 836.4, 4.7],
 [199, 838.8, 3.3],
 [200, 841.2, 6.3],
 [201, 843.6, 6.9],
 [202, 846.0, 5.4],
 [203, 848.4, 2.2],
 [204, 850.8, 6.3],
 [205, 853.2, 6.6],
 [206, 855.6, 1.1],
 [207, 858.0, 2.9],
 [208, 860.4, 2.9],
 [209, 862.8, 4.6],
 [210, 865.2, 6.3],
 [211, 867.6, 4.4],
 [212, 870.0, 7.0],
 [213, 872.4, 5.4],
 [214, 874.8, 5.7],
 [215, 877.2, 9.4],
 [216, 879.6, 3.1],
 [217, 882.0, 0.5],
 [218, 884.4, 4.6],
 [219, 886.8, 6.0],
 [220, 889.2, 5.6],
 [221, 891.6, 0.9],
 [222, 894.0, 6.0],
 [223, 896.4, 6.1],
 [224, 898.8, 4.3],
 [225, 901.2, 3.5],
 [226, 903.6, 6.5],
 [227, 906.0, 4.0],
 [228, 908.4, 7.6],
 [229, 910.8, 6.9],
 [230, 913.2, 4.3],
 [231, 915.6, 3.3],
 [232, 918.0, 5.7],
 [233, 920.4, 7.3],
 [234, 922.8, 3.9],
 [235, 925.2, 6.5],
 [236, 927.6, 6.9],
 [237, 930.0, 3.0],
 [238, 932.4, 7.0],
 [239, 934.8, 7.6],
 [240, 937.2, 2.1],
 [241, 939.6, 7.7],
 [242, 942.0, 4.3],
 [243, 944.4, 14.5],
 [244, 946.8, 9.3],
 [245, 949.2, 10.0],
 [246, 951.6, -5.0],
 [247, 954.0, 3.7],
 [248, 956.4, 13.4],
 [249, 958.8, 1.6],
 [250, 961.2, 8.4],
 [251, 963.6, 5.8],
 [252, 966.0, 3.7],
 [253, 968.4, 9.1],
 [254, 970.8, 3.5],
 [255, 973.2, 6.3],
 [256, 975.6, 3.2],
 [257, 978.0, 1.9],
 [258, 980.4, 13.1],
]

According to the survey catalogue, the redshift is 0.071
